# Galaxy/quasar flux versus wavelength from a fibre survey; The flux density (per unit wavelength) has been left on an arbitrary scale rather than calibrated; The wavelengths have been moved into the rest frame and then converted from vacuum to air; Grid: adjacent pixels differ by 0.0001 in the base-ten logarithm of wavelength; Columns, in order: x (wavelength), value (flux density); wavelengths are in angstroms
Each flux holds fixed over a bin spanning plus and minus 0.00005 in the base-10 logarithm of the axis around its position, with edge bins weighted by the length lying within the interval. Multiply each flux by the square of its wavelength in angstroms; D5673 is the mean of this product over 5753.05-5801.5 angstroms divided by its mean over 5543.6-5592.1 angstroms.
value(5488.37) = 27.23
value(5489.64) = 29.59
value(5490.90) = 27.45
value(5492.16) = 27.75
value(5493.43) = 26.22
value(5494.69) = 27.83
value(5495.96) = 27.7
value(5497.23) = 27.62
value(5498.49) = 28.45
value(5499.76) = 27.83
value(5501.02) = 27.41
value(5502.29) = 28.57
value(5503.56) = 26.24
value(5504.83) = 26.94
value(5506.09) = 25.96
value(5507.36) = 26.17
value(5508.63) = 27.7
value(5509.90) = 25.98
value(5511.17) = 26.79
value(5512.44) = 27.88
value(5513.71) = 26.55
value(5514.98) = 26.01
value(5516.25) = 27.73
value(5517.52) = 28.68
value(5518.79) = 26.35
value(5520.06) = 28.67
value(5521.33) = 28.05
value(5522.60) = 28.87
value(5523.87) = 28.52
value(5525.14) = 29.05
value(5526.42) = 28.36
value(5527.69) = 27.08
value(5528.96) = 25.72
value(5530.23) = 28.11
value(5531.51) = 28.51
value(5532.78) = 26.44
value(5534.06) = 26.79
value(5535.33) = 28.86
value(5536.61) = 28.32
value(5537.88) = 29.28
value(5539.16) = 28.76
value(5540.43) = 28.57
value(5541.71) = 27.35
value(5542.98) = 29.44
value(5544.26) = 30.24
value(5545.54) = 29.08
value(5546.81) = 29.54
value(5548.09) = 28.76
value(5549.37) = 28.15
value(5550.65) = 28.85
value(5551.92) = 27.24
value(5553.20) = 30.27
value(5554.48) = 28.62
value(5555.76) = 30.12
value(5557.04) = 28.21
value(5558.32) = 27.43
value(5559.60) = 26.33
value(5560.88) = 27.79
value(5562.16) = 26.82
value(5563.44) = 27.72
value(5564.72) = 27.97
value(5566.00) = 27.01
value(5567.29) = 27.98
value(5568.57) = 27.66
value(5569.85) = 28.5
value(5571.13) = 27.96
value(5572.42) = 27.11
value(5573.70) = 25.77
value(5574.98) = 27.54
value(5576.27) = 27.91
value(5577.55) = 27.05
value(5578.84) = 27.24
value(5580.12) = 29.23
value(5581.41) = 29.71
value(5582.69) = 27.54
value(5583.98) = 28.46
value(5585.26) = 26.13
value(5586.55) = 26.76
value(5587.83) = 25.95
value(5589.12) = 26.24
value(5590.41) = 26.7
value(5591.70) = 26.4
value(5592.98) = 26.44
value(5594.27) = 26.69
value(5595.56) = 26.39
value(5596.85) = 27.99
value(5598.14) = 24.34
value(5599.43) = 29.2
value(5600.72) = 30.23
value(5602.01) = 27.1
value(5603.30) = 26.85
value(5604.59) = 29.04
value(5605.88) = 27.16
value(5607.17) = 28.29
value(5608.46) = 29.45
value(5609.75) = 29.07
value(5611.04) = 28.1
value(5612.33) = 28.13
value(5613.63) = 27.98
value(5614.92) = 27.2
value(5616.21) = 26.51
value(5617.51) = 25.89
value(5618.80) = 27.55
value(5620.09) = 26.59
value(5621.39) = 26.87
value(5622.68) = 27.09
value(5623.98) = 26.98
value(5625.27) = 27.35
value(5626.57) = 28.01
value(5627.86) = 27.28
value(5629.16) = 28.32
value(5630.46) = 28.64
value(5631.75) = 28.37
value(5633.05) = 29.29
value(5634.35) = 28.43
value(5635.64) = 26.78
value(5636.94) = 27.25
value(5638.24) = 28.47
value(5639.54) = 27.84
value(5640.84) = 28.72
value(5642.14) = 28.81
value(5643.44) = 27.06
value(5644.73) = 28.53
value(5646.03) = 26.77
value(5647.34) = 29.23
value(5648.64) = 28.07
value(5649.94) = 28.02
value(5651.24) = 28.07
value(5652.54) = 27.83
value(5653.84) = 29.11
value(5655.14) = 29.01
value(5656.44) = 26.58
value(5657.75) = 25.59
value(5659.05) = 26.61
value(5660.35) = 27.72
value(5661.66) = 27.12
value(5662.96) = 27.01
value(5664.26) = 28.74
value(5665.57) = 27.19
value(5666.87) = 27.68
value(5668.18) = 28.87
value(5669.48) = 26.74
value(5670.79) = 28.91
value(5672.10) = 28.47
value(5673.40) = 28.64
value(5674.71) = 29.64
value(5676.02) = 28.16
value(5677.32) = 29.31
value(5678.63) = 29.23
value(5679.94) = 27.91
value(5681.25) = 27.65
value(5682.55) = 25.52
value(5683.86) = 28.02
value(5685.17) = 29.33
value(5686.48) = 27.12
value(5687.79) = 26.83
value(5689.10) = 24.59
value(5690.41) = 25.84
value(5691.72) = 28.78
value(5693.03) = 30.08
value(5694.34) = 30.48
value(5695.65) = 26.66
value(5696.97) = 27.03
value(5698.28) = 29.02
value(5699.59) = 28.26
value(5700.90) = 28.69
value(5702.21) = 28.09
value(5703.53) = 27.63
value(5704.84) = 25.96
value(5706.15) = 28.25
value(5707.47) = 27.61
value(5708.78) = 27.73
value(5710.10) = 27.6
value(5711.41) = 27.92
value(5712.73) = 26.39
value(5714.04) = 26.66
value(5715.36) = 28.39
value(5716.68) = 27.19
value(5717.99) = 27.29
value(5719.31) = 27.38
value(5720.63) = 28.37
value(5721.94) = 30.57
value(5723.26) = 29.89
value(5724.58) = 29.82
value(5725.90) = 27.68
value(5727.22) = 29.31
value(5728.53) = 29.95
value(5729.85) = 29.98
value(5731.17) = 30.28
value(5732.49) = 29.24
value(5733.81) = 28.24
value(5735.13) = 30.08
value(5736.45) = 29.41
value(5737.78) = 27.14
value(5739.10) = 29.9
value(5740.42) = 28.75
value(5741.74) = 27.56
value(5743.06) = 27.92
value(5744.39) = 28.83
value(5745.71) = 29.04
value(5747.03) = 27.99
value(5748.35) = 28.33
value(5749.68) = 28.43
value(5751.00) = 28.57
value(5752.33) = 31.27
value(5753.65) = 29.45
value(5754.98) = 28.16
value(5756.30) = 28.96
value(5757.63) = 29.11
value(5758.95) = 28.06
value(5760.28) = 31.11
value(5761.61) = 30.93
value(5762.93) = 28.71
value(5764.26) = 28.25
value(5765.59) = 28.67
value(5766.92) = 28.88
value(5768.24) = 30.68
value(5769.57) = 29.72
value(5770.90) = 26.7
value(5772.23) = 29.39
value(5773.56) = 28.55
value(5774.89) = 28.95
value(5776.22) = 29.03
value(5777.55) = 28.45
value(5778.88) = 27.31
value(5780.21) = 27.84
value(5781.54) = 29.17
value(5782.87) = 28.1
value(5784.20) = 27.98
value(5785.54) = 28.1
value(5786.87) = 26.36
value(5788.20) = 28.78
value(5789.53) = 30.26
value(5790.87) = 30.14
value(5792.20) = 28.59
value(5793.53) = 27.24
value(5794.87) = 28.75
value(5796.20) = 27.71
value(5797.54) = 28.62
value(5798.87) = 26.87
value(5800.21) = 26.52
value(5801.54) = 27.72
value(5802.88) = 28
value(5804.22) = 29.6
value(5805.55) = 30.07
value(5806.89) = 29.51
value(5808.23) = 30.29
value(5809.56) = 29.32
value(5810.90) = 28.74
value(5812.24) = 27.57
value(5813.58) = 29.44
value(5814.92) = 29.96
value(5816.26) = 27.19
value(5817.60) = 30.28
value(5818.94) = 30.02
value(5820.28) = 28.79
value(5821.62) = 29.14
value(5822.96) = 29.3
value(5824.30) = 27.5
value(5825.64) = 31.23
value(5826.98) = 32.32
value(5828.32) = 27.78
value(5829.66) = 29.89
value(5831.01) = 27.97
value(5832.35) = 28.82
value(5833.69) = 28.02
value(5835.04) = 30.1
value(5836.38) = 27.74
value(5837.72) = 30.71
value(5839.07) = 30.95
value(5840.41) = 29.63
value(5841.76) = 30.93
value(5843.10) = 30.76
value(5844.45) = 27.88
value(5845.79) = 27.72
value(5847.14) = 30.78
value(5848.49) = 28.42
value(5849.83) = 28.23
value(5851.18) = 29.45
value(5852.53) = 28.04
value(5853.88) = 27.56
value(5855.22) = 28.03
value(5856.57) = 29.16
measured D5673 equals 1.1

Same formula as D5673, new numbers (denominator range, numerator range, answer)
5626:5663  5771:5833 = 1.09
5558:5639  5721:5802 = 1.11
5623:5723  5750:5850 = 1.09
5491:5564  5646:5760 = 1.08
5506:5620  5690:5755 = 1.09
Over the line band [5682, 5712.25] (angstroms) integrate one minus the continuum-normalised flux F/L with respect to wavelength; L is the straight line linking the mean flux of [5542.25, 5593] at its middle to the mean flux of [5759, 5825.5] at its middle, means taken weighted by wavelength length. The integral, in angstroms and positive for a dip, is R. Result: 0.7 angstroms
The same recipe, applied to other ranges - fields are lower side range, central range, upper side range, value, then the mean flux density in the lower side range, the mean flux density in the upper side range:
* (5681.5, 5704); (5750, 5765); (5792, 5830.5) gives -0.5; 27.8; 28.9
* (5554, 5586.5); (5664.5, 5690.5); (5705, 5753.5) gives 0.4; 27.7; 28.6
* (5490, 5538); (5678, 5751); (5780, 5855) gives 0.6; 27.5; 28.9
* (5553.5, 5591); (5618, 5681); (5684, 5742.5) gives 0.1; 27.6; 28.2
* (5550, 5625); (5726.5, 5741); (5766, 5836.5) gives -0.5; 27.6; 28.8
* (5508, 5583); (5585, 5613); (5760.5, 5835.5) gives 0.7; 28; 28.8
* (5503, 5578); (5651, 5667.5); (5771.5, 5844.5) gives 0.4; 27.8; 28.9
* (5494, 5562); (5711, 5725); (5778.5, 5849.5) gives 0.2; 27.9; 28.9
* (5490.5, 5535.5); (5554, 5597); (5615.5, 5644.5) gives 0.2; 27.5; 27.7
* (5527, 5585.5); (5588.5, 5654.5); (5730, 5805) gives 1.3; 28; 28.7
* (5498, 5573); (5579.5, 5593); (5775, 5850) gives 0.4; 27.9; 28.9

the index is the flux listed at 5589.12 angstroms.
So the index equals 26.24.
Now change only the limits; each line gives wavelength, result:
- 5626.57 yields 28.01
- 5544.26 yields 30.24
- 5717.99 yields 27.29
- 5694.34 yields 30.48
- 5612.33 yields 28.13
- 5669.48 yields 26.74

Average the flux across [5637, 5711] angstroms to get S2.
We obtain 27.9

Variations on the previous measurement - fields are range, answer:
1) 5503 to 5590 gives 27.8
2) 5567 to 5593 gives 27.4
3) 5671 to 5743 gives 28.3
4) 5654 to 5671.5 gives 27.6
